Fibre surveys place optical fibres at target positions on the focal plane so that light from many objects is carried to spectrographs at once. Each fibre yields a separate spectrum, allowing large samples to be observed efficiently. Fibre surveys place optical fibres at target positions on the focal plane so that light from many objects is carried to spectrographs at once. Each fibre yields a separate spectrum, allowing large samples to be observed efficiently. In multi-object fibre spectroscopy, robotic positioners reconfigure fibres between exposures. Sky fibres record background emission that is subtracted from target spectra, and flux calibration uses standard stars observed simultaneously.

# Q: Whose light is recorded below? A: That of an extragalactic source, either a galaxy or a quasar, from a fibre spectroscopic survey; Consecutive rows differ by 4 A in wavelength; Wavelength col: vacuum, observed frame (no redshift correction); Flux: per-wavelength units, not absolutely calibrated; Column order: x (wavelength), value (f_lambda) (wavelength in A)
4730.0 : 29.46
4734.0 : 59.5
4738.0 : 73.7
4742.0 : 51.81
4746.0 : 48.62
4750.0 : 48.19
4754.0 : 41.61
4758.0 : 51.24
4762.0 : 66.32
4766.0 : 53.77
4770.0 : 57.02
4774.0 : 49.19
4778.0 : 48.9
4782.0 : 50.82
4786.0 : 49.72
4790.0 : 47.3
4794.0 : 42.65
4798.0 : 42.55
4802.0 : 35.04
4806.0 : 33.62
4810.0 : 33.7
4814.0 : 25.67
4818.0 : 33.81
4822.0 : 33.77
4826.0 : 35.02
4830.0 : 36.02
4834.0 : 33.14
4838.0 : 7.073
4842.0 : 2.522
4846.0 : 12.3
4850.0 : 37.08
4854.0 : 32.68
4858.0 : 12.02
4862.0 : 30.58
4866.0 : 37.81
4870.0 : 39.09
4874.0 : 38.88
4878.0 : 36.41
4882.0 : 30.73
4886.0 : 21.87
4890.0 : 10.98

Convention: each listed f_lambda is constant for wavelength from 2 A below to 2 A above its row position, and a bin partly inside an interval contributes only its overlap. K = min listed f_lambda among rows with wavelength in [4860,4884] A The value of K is 30.58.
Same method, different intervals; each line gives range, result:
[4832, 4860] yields 2.522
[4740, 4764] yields 41.61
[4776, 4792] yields 47.3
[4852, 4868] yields 12.02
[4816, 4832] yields 33.77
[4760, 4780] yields 48.9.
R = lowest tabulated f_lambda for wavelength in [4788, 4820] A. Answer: 25.67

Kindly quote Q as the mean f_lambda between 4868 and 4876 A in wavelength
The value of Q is 39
